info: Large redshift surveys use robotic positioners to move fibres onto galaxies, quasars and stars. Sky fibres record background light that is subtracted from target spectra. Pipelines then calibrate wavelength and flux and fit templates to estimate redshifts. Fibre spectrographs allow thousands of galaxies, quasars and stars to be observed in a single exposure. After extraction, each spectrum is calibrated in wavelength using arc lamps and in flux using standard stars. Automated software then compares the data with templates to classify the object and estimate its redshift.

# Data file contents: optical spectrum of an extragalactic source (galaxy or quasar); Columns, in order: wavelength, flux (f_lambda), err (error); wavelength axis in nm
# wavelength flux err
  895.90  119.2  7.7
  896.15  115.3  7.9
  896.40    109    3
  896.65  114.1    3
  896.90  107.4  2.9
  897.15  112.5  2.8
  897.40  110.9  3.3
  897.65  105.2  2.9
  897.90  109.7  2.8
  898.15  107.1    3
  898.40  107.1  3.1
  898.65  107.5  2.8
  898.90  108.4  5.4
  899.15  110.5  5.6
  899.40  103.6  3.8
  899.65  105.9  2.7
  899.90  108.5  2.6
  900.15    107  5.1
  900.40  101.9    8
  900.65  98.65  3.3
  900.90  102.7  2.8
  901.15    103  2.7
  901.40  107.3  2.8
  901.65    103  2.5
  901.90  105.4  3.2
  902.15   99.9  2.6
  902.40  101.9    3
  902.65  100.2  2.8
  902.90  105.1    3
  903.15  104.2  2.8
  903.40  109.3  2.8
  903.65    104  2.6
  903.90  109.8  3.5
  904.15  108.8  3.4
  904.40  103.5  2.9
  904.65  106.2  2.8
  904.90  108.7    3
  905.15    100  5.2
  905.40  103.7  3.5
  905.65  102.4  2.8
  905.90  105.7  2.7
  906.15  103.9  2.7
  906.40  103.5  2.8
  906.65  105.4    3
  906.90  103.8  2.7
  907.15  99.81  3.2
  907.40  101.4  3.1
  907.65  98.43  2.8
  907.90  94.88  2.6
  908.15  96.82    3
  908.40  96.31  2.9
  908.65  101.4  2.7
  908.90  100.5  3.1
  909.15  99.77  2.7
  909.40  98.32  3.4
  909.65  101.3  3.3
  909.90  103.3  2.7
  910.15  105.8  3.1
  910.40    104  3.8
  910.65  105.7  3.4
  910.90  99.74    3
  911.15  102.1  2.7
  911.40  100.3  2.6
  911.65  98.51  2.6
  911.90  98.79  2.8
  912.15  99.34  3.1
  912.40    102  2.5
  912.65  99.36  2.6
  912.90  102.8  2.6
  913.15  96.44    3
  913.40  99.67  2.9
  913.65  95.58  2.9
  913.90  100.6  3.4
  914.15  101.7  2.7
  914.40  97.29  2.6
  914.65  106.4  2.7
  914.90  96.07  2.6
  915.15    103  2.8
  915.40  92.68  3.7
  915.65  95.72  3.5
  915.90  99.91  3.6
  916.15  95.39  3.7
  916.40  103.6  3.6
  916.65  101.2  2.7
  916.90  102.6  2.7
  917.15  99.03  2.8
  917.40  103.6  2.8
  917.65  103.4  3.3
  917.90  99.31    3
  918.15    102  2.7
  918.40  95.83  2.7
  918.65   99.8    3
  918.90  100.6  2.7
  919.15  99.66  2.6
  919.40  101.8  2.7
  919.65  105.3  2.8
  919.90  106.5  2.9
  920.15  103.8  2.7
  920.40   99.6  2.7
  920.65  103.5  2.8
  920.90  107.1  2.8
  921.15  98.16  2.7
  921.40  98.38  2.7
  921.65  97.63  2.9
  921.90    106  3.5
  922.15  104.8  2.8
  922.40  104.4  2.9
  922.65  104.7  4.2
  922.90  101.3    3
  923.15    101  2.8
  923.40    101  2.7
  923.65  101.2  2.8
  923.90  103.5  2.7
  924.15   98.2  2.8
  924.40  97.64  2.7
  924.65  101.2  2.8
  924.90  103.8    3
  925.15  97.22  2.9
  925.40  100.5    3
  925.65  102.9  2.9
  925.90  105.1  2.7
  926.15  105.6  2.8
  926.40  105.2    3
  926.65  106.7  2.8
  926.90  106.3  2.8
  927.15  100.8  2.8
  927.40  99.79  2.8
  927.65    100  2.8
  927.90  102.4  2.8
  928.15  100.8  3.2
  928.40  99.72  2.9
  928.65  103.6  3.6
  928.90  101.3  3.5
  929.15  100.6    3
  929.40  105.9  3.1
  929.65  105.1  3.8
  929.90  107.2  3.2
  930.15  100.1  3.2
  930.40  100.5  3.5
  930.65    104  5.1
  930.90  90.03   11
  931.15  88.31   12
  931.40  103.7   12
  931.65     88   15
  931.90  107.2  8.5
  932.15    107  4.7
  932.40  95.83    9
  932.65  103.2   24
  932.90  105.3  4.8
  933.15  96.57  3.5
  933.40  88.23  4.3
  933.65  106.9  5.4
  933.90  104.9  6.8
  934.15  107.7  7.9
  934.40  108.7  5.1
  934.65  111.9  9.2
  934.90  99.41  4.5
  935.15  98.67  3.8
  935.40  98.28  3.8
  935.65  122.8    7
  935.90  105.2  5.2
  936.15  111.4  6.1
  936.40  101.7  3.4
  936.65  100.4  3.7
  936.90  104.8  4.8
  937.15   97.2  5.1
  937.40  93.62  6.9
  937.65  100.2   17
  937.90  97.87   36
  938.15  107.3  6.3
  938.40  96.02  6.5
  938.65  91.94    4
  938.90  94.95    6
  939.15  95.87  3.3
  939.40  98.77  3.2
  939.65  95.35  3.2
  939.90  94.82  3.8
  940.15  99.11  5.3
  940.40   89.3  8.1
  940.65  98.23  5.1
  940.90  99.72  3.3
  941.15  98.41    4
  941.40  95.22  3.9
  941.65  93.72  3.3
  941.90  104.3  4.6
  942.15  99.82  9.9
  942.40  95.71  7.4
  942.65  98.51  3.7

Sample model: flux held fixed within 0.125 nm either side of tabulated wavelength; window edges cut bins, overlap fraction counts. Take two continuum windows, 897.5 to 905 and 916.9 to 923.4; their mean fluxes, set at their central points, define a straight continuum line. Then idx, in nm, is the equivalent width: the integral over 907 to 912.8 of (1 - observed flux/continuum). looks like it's 0.193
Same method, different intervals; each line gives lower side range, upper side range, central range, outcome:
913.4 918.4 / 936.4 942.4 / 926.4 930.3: -0.159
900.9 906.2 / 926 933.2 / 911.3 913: 0.056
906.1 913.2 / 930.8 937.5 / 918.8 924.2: -0.050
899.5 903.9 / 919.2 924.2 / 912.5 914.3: 0.064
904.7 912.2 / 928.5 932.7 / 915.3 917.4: 0.043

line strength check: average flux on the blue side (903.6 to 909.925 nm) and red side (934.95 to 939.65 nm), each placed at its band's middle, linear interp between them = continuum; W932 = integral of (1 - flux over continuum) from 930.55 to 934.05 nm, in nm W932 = 0.06 nm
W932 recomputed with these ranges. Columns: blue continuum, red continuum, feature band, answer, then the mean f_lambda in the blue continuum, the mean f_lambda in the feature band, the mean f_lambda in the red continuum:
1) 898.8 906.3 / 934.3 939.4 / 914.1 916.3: 0.11 nm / 105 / 98.6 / 102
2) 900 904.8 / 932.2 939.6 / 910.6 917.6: 0.23 nm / 104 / 99.9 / 102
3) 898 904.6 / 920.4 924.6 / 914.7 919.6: 0.13 nm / 105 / 99.9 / 102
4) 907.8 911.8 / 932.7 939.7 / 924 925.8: 0.01 nm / 101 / 100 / 102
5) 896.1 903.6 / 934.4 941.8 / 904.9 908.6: 0.13 nm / 106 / 101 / 99.9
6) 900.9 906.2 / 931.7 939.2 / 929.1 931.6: 0.05 nm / 105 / 100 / 102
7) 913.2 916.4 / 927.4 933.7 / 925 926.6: -0.05 nm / 98.8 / 103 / 100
